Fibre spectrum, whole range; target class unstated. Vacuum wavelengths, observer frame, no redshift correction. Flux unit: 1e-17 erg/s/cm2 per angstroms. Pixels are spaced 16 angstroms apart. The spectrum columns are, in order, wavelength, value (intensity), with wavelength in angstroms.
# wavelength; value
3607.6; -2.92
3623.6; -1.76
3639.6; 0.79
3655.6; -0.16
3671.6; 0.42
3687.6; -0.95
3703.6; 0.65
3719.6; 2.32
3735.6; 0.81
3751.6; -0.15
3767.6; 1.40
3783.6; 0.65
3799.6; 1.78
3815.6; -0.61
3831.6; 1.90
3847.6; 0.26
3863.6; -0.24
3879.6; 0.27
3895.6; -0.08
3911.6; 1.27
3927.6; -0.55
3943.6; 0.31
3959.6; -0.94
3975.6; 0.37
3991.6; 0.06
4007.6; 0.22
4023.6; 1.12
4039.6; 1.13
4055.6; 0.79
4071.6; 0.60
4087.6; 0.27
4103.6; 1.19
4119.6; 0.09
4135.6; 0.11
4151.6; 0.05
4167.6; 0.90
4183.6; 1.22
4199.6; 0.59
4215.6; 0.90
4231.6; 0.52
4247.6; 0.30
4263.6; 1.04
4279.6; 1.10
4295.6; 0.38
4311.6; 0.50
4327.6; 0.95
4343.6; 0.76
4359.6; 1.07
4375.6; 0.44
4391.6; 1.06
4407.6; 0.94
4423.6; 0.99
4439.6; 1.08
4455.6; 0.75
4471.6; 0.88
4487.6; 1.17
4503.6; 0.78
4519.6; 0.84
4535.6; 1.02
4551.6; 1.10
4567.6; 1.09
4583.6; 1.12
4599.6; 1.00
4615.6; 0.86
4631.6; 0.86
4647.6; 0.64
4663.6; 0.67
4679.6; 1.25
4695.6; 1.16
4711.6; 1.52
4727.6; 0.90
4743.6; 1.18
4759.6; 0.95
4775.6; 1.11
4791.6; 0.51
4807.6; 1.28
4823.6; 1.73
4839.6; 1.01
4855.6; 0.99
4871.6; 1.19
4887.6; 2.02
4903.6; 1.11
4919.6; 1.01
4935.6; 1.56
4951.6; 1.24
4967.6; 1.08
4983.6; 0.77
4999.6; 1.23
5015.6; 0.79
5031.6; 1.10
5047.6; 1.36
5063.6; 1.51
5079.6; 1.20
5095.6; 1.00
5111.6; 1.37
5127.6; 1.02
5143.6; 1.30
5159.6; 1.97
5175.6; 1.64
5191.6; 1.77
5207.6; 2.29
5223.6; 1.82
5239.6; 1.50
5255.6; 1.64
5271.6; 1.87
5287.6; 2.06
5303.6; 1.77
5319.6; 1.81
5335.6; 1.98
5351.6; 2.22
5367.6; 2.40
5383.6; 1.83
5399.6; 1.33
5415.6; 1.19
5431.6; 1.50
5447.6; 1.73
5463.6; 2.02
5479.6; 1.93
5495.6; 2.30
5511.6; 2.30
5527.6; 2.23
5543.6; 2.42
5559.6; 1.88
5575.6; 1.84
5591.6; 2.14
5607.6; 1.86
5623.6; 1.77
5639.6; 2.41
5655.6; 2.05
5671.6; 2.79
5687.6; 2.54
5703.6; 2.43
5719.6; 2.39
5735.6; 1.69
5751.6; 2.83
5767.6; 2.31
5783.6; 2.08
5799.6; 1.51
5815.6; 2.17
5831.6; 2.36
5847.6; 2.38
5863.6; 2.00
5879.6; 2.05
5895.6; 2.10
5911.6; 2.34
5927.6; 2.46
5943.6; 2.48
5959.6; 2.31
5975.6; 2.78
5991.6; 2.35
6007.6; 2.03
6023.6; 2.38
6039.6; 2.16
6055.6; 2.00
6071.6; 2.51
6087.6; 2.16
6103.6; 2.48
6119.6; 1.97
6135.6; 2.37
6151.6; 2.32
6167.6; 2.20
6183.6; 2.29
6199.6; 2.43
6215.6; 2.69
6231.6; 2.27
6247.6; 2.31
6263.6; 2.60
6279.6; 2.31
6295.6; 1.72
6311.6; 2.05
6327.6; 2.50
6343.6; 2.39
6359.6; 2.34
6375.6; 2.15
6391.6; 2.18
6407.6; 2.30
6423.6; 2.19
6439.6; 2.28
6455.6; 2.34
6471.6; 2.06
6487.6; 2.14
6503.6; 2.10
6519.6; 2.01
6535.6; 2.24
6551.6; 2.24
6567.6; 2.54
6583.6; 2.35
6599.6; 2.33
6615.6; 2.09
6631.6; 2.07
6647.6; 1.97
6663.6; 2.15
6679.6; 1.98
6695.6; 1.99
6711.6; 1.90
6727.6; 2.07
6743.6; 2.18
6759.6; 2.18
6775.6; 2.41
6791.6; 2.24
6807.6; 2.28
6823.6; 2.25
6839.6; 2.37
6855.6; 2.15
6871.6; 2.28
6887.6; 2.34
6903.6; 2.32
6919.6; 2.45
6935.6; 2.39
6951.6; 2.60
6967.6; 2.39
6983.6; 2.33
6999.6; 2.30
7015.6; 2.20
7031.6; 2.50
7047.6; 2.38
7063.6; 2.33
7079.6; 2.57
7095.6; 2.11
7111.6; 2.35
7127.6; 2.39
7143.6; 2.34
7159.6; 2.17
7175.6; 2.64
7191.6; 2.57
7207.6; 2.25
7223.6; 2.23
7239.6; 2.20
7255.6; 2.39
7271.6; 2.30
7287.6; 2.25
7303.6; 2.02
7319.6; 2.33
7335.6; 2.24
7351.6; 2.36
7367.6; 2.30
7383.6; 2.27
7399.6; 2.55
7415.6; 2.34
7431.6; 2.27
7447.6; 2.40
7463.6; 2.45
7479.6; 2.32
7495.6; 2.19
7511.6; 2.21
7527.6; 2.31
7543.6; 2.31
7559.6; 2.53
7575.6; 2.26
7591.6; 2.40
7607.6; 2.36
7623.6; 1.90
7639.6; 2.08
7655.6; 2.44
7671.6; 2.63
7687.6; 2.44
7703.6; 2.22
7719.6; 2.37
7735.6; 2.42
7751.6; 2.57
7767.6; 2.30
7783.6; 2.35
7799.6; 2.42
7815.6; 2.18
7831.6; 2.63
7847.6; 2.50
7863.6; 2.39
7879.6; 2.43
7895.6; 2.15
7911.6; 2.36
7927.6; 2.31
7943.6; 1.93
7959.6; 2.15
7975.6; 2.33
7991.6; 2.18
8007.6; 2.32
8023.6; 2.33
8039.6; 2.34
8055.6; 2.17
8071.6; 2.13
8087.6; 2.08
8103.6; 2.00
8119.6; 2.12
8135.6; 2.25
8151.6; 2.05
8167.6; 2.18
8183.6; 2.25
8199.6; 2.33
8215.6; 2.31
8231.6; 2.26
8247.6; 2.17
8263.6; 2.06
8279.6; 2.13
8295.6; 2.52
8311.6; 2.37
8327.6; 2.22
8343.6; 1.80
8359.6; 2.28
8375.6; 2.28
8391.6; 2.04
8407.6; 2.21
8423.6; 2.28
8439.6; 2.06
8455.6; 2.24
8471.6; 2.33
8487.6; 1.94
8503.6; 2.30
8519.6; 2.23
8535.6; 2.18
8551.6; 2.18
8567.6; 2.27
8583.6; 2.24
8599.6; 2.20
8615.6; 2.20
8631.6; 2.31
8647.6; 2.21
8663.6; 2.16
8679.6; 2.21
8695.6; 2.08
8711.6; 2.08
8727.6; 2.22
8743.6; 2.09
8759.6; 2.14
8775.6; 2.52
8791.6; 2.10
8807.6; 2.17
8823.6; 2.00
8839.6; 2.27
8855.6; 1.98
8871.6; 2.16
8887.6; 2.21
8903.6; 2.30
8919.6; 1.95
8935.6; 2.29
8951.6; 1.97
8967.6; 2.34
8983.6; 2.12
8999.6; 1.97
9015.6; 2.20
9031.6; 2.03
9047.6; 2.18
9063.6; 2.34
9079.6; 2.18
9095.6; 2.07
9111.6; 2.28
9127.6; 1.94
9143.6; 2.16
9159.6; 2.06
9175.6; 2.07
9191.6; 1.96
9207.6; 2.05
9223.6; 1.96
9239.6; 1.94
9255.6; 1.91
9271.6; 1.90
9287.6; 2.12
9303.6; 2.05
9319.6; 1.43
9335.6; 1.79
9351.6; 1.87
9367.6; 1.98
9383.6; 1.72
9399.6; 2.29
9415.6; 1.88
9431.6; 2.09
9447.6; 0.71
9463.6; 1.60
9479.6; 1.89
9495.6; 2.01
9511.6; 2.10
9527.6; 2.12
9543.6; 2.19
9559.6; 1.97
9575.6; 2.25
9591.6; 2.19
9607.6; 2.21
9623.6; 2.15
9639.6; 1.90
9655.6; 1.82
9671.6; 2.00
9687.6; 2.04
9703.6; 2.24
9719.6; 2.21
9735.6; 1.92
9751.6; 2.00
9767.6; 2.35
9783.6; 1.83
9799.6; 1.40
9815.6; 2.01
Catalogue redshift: 0.29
